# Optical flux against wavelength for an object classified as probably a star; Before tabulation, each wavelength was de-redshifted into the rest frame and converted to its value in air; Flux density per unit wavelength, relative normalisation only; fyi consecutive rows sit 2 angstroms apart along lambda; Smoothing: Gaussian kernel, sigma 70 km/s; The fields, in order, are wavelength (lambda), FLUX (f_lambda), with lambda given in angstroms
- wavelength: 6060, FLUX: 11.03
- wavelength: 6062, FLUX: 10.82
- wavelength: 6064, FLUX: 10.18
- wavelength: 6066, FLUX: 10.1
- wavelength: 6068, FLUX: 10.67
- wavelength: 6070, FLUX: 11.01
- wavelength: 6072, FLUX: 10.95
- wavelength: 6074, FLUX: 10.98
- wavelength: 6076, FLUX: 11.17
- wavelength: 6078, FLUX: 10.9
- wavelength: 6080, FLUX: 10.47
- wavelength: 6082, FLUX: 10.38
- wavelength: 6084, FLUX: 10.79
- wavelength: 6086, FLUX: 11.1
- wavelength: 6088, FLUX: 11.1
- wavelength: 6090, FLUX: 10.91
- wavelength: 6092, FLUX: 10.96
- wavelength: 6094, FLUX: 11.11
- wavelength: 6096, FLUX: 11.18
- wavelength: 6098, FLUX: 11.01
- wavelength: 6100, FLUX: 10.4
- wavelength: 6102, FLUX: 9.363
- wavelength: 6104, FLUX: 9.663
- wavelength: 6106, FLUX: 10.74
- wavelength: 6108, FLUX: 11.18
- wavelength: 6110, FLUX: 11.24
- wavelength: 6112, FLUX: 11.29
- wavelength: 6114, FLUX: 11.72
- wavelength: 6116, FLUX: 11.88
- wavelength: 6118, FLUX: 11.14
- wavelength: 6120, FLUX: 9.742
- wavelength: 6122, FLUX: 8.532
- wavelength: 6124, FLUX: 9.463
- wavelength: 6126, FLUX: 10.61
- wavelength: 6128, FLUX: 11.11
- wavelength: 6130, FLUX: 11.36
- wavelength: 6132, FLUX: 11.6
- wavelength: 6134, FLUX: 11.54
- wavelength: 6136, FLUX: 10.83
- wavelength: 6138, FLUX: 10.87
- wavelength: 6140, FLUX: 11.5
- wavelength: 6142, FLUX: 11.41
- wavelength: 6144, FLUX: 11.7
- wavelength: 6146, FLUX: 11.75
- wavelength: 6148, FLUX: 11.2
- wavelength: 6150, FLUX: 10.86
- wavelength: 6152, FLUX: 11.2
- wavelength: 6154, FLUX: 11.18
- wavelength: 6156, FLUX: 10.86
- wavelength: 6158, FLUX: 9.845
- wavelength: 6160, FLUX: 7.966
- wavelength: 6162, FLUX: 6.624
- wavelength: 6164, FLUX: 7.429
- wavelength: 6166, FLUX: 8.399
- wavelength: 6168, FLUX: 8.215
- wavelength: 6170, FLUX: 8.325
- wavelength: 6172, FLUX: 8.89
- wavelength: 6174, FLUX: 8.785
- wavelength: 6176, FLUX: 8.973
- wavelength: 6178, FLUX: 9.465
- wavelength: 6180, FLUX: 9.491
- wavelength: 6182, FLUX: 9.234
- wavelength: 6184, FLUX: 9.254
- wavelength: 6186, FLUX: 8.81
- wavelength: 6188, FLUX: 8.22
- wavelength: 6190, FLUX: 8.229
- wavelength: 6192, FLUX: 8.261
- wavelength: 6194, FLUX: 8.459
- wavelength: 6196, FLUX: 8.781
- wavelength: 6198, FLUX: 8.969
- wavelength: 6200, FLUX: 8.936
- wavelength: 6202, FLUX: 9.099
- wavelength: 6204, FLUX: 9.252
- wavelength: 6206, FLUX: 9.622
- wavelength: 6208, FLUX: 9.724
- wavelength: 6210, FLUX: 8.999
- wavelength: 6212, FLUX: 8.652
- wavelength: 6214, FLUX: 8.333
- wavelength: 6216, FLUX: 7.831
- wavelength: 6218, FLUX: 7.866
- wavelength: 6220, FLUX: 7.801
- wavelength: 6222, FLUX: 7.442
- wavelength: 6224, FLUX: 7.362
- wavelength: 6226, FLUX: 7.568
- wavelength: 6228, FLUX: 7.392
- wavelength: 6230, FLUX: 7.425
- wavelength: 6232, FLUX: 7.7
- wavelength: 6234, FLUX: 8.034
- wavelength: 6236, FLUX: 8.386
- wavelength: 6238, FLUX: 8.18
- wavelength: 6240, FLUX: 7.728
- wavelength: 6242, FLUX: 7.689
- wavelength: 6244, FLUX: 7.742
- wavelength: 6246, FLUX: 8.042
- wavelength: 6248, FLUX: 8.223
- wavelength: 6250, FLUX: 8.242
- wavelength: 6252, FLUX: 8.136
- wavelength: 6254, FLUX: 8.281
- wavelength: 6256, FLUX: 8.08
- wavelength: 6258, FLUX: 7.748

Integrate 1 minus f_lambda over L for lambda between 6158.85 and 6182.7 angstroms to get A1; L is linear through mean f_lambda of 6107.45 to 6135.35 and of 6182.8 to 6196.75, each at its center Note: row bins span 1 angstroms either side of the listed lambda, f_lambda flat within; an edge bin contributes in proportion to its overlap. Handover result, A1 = 1.8 angstroms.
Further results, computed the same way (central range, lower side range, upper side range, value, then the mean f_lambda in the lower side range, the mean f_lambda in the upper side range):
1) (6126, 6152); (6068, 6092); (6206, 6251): -4.1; 10.9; 8.05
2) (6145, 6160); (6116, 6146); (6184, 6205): -0.9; 10.9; 8.73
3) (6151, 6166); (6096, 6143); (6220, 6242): 0.8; 10.8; 7.72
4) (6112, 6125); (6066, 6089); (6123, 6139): 0.5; 10.8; 10.9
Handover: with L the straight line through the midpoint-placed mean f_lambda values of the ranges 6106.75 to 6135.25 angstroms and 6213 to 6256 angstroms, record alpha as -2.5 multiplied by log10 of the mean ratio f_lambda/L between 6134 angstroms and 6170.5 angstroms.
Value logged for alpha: 0.00 mag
